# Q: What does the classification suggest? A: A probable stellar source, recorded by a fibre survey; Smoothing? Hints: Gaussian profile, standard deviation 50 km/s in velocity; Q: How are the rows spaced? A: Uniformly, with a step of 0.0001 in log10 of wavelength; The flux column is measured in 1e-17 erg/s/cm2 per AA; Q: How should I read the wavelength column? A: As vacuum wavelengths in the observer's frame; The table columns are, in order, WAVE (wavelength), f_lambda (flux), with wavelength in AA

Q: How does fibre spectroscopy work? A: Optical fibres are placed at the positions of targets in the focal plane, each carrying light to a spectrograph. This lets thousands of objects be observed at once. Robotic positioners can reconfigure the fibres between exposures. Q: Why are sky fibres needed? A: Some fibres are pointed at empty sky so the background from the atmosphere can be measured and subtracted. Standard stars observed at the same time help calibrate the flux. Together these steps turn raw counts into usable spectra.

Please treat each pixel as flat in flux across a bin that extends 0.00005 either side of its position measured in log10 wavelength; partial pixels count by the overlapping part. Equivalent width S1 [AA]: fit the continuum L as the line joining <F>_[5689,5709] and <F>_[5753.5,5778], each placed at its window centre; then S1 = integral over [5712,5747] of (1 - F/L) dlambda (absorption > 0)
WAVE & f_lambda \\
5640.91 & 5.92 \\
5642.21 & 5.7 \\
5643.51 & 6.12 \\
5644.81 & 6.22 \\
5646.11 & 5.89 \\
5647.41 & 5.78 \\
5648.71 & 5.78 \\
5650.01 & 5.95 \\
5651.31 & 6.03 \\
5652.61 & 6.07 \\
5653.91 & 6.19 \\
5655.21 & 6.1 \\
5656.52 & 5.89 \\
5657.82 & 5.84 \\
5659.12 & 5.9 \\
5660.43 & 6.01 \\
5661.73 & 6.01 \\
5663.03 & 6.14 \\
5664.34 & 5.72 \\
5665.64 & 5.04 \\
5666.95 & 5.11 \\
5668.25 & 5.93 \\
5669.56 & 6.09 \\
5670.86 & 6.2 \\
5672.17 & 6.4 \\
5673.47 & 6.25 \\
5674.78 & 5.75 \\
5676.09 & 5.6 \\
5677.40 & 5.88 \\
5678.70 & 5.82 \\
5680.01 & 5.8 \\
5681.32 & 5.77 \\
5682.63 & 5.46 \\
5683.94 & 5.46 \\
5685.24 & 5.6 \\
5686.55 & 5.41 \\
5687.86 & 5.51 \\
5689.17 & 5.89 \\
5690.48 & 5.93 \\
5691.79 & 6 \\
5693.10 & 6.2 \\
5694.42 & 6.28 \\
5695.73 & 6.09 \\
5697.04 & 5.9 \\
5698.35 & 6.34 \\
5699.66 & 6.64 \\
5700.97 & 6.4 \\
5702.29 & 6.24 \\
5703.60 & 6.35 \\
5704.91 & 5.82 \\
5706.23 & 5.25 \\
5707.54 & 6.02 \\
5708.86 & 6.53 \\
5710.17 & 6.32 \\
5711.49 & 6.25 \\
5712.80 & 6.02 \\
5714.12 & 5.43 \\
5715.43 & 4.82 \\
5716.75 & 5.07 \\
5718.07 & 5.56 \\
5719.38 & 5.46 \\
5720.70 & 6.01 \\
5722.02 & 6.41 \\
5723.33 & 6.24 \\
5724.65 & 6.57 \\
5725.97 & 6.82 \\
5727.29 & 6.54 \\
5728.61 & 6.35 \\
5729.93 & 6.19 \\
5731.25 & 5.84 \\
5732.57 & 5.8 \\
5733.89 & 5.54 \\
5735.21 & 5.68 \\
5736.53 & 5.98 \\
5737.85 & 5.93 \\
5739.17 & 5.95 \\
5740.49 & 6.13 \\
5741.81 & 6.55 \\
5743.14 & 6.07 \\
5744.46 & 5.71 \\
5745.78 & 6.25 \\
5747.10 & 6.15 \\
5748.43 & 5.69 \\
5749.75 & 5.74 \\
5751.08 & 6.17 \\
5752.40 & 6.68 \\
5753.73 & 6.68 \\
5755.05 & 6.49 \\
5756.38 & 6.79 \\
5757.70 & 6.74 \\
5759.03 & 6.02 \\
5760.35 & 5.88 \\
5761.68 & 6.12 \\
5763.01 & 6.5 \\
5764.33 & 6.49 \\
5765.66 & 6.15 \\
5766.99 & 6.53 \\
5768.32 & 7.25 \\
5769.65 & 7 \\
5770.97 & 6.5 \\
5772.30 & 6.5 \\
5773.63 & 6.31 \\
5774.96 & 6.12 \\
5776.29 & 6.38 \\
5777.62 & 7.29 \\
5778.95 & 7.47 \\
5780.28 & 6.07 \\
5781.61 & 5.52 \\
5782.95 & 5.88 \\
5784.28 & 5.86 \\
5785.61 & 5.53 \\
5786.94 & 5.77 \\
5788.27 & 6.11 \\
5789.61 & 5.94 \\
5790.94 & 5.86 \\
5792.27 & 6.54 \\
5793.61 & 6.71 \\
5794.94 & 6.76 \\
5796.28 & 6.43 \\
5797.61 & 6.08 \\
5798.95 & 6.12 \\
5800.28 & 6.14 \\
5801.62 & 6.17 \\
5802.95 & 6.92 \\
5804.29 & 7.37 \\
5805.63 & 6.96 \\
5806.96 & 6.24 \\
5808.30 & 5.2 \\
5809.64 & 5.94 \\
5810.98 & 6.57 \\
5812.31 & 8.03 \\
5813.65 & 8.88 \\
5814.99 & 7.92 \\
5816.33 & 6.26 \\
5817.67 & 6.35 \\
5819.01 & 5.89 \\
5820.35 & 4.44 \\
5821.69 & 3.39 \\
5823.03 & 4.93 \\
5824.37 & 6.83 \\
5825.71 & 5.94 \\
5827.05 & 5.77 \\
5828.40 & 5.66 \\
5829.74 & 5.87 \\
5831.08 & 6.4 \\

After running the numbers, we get 1.82 AA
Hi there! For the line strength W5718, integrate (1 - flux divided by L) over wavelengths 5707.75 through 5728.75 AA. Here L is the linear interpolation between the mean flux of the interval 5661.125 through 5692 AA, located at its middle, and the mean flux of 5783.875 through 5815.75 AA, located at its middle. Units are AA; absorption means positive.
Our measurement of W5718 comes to 0.0 AA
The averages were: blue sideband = 5.78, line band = 6.02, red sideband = 6.51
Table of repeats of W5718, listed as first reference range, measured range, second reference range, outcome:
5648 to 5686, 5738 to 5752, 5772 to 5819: 0.38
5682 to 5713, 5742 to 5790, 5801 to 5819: 1.42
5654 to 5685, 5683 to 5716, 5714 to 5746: -0.27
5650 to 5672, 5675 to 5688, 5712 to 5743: 0.62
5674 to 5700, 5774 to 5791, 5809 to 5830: -0.19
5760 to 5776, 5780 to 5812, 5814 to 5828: -0.50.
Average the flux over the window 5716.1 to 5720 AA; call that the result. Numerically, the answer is 5.37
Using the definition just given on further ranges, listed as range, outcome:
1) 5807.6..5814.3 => 6.92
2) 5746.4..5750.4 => 5.86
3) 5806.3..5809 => 5.71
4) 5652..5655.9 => 6.11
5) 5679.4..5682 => 5.77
